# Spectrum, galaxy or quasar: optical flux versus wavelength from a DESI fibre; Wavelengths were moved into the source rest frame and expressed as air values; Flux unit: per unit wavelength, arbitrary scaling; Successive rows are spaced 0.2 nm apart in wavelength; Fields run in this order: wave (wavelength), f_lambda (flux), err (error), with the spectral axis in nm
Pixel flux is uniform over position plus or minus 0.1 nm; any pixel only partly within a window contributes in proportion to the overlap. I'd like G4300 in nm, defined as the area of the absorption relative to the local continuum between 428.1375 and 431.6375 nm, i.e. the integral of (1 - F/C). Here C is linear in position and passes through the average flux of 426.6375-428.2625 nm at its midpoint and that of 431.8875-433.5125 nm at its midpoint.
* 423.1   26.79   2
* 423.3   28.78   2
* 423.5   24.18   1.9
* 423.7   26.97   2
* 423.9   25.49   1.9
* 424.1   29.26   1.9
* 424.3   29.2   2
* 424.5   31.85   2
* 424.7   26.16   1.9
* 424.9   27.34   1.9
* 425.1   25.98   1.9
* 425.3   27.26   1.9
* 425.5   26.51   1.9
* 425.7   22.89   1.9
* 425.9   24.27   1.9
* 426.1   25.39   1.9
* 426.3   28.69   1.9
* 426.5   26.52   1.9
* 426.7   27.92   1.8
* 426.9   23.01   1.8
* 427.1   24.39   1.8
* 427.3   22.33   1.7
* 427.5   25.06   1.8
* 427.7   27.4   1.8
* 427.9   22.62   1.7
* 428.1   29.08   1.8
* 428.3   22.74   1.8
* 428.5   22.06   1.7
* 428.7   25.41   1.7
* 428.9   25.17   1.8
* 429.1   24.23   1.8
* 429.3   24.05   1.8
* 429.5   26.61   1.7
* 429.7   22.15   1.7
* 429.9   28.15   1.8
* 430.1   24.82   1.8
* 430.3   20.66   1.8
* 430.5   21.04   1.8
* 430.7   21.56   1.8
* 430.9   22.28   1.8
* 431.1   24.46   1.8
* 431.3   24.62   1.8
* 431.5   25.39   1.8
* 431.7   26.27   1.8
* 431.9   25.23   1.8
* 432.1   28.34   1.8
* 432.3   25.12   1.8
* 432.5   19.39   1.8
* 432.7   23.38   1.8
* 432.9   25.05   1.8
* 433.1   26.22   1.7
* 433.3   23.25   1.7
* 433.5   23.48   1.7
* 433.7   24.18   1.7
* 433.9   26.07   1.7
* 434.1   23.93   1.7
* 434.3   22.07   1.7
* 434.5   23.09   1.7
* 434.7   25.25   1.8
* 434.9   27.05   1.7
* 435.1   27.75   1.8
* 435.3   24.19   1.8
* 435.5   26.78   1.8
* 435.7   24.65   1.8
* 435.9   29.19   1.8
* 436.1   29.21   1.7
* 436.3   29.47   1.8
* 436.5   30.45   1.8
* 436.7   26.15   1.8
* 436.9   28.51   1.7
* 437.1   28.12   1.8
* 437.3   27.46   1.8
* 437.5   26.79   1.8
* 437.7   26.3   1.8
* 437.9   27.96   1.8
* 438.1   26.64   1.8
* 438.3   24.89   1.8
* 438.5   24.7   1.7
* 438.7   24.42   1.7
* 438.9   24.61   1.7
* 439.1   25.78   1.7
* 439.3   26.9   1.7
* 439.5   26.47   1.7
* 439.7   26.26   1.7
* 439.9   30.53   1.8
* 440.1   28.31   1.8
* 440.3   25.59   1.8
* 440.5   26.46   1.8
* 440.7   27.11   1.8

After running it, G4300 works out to 0.11 nm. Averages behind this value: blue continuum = 25.1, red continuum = 24.4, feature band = 24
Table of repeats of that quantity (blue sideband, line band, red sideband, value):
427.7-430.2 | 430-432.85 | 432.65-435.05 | 0.10 nm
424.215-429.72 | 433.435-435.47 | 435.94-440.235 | 0.14 nm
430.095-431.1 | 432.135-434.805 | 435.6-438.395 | 0.06 nm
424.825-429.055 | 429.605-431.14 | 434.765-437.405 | 0.18 nm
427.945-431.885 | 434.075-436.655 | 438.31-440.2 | -0.10 nm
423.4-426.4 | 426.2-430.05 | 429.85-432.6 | 0.03 nm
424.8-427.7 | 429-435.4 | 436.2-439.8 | 0.45 nm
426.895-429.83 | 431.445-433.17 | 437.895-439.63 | 0.00 nm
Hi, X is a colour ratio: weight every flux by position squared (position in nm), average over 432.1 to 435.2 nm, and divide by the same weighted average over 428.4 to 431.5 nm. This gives 1.04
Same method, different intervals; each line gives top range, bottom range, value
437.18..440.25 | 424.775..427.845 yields 1.10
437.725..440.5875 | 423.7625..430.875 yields 1.10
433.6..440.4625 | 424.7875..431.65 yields 1.11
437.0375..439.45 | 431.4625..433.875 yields 1.09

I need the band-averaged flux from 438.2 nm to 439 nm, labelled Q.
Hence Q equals 24.7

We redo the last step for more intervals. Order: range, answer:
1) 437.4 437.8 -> 26.5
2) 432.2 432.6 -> 22.3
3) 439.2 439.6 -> 26.7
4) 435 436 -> 26.5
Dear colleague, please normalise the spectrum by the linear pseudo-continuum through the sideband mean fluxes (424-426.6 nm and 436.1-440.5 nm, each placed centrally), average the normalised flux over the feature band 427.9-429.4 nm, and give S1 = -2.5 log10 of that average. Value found 0.105 mag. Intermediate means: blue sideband 27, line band 24.5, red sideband 27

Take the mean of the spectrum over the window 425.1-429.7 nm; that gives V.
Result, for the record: 25.1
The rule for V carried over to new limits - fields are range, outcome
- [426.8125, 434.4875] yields 24.2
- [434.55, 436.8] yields 27.2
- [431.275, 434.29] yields 24.6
